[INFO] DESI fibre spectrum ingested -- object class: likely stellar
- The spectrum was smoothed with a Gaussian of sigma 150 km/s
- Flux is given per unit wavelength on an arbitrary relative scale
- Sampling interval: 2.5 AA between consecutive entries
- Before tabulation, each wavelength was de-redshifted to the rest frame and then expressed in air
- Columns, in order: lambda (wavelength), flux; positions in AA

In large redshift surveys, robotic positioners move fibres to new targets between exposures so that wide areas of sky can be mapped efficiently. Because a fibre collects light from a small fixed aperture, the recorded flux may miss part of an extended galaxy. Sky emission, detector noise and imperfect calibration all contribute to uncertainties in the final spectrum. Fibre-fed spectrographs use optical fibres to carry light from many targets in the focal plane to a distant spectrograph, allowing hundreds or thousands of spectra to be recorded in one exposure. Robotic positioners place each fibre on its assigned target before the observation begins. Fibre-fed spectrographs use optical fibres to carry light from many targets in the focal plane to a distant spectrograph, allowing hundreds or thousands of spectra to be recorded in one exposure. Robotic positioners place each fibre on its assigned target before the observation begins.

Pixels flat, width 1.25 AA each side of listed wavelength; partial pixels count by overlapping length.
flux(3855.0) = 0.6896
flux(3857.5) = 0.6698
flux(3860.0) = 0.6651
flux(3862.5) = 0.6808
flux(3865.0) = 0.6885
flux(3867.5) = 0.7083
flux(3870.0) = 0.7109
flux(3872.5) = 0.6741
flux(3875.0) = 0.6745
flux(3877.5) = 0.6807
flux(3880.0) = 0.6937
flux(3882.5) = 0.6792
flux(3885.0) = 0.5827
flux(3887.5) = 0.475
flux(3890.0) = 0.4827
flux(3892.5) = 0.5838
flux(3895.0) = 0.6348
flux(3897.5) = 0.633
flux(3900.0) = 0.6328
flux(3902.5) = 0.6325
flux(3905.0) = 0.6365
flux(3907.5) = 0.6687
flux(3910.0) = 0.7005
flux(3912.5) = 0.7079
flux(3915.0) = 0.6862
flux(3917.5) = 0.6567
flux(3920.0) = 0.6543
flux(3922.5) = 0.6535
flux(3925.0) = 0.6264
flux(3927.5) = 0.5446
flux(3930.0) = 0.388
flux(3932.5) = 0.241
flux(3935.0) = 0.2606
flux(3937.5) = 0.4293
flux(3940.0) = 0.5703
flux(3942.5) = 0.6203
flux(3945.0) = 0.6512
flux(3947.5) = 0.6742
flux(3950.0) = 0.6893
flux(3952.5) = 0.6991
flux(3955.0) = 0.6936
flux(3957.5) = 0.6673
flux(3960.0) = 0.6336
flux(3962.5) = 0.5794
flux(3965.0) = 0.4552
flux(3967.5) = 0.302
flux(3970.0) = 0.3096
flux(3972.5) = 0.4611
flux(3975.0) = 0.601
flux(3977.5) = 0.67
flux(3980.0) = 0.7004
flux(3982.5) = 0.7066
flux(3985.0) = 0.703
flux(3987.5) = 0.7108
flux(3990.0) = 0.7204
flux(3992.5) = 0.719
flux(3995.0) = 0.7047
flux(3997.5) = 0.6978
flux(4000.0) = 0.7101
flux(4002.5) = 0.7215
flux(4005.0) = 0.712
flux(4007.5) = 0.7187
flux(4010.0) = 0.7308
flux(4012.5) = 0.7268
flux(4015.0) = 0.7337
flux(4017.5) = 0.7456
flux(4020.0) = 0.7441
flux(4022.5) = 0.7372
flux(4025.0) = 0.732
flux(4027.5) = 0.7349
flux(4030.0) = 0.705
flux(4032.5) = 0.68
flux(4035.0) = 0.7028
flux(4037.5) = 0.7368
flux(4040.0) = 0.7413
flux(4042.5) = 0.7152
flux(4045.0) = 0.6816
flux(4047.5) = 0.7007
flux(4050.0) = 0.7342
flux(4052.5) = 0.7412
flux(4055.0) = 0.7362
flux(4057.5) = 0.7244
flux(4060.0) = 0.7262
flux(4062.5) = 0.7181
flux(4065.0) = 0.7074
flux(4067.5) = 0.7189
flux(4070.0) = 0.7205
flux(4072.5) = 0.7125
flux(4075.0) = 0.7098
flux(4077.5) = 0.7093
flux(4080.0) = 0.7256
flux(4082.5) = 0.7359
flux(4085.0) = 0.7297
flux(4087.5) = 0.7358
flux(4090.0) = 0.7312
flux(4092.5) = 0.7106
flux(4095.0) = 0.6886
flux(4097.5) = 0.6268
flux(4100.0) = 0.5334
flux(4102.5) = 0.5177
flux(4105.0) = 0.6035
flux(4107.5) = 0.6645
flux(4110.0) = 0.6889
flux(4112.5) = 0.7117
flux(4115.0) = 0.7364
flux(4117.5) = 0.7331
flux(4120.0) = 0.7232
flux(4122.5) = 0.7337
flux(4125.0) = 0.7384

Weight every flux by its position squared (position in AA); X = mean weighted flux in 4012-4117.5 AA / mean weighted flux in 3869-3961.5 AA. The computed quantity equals 1.25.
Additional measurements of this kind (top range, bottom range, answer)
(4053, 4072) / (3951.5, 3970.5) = 1.38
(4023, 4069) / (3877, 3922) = 1.22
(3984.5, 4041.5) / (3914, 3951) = 1.35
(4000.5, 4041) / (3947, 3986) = 1.25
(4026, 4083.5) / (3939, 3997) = 1.21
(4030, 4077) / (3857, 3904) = 1.22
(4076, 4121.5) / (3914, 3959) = 1.28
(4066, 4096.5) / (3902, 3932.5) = 1.27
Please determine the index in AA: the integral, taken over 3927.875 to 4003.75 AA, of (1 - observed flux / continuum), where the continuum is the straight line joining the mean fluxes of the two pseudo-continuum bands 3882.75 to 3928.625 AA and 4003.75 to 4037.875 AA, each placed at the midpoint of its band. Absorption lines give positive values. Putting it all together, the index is 9.9 AA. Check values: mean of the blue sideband 0.623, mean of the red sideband 0.724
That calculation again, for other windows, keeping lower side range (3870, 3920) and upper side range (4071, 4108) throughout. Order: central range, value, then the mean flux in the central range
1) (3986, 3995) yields -0.8 AA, 0.715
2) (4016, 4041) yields -2.3 AA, 0.726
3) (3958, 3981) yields 4.5 AA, 0.526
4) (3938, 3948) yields 0.6 AA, 0.611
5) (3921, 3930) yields 0.9 AA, 0.579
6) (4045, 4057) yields -1.0 AA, 0.723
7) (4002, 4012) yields -0.9 AA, 0.721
